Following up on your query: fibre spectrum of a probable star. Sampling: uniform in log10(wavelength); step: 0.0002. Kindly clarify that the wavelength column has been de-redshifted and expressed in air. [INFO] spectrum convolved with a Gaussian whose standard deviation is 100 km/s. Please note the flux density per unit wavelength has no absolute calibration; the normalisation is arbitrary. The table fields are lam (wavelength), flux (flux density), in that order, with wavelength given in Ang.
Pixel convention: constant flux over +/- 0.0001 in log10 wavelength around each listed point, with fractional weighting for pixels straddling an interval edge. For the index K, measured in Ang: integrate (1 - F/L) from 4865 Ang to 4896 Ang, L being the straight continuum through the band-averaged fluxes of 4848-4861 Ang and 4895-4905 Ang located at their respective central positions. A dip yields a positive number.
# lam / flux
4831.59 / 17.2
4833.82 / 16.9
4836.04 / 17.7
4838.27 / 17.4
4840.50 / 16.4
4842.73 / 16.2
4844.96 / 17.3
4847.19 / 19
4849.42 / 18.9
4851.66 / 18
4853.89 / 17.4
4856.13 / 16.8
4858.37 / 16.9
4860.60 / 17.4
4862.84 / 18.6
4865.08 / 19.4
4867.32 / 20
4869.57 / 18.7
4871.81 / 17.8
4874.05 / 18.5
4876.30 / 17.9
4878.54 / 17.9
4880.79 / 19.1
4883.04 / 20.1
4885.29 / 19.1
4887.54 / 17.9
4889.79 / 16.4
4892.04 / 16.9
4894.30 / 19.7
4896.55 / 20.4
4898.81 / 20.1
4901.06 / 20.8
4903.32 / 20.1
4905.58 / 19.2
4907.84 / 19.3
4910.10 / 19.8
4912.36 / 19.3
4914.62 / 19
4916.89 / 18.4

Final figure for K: 0.9 Ang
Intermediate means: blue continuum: 17.6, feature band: 18.5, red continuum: 20.3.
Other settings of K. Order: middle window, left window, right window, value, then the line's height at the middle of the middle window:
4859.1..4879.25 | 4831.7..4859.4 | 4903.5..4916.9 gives -0.40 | 18.1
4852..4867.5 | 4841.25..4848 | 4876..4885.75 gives 0.05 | 18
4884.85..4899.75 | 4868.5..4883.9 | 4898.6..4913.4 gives 0.48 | 19.2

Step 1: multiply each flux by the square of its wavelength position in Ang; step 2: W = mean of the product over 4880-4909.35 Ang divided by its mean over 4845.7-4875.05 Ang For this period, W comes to 1.07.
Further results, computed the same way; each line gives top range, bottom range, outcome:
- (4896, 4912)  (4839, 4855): 1.16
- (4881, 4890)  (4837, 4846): 1.13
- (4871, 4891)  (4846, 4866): 1.03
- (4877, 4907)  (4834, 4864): 1.11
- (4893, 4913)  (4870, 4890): 1.09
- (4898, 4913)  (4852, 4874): 1.11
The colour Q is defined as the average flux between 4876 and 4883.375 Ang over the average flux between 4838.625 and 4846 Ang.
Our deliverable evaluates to 1.12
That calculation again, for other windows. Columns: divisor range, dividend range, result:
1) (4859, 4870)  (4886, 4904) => 1.01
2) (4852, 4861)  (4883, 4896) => 1.06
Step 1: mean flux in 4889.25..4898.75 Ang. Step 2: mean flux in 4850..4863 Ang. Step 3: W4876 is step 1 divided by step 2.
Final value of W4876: 1.1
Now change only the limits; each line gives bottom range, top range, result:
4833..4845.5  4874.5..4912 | 1.12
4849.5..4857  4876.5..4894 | 1.04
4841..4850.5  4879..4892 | 1.03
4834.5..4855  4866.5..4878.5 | 1.05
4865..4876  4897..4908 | 1.07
